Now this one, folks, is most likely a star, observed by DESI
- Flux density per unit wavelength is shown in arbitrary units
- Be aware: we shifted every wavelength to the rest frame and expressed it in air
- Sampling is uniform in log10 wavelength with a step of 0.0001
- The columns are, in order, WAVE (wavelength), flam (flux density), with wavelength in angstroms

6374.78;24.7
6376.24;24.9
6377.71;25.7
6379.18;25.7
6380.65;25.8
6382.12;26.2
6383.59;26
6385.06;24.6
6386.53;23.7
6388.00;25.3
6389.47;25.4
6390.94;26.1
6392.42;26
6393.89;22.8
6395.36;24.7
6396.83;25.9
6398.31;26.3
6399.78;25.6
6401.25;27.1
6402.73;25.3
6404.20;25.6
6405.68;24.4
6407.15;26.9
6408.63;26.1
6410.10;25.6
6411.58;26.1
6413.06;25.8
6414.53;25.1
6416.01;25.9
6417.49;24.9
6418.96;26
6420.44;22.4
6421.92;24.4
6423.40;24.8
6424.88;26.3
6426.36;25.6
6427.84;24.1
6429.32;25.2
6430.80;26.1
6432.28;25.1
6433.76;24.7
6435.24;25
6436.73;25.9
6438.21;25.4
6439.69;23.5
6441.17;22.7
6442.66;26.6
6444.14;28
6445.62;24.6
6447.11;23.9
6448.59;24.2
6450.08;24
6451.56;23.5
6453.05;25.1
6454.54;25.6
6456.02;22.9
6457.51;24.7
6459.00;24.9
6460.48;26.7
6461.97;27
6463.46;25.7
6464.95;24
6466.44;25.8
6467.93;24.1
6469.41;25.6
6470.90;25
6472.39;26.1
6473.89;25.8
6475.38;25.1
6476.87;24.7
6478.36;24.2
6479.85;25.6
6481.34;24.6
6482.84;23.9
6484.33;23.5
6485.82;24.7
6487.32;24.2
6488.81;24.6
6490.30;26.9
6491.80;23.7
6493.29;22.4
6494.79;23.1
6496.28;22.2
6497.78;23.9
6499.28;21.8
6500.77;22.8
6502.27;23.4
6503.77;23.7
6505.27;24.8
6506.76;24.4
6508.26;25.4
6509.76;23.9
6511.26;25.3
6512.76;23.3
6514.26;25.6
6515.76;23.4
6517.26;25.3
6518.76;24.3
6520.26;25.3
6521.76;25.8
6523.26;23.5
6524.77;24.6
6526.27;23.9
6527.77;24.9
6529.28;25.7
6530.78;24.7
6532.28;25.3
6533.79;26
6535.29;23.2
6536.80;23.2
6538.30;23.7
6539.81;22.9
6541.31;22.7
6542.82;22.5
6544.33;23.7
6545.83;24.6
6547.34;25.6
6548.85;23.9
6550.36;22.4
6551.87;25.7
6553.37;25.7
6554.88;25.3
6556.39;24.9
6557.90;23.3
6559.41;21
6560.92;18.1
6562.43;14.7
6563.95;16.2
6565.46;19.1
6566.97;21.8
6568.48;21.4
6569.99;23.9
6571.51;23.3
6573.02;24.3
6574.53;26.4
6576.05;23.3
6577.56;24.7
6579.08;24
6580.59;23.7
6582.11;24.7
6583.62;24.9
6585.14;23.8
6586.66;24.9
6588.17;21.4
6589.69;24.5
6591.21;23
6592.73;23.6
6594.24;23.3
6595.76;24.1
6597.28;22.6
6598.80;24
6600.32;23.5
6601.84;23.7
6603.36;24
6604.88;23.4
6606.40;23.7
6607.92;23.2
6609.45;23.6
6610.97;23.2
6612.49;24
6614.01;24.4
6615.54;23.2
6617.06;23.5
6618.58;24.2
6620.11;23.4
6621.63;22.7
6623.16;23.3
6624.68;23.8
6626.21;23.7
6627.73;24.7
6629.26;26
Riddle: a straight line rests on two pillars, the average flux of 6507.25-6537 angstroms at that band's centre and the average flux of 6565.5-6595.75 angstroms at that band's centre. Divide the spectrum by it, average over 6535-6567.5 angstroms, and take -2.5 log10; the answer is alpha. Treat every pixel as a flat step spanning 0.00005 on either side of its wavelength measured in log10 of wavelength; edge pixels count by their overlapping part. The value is 0.079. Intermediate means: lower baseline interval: 24.6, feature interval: 22.5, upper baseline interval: 23.6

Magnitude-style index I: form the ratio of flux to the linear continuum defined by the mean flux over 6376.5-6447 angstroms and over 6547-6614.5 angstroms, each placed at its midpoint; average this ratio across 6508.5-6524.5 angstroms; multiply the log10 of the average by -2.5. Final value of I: -0.03 mag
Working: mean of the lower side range 25.3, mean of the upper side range 23.2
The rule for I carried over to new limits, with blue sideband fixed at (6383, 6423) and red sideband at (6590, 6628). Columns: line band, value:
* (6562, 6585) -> 0.06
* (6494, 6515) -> 0.03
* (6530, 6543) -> 0.02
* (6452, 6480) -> -0.02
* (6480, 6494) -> 0.01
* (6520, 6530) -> -0.02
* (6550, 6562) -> 0.04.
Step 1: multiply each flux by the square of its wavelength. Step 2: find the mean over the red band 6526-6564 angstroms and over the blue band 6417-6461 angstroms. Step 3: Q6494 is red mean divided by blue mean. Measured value 1.0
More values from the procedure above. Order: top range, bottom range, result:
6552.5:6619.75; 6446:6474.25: 0.96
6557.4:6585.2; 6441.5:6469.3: 0.92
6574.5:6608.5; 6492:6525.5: 1.02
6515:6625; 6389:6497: 0.98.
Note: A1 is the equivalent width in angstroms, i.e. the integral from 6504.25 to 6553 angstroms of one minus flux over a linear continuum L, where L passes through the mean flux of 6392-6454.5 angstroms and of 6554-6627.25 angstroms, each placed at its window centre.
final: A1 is -1.0 angstroms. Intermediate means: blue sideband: 25.2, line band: 24.4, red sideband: 23.1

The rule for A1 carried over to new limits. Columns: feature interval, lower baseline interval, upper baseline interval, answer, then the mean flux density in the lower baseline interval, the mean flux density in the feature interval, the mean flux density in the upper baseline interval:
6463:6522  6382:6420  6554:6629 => -0.2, 25.5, 24.4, 23.2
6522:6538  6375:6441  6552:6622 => -0.5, 25.3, 24.5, 23.2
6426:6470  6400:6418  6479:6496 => 0.0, 25.7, 25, 24.2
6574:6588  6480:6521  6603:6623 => -0.4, 24.1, 24.3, 23.6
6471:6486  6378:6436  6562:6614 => -0.2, 25.3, 24.8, 23.1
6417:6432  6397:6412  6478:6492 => 0.3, 25.9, 25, 24.6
